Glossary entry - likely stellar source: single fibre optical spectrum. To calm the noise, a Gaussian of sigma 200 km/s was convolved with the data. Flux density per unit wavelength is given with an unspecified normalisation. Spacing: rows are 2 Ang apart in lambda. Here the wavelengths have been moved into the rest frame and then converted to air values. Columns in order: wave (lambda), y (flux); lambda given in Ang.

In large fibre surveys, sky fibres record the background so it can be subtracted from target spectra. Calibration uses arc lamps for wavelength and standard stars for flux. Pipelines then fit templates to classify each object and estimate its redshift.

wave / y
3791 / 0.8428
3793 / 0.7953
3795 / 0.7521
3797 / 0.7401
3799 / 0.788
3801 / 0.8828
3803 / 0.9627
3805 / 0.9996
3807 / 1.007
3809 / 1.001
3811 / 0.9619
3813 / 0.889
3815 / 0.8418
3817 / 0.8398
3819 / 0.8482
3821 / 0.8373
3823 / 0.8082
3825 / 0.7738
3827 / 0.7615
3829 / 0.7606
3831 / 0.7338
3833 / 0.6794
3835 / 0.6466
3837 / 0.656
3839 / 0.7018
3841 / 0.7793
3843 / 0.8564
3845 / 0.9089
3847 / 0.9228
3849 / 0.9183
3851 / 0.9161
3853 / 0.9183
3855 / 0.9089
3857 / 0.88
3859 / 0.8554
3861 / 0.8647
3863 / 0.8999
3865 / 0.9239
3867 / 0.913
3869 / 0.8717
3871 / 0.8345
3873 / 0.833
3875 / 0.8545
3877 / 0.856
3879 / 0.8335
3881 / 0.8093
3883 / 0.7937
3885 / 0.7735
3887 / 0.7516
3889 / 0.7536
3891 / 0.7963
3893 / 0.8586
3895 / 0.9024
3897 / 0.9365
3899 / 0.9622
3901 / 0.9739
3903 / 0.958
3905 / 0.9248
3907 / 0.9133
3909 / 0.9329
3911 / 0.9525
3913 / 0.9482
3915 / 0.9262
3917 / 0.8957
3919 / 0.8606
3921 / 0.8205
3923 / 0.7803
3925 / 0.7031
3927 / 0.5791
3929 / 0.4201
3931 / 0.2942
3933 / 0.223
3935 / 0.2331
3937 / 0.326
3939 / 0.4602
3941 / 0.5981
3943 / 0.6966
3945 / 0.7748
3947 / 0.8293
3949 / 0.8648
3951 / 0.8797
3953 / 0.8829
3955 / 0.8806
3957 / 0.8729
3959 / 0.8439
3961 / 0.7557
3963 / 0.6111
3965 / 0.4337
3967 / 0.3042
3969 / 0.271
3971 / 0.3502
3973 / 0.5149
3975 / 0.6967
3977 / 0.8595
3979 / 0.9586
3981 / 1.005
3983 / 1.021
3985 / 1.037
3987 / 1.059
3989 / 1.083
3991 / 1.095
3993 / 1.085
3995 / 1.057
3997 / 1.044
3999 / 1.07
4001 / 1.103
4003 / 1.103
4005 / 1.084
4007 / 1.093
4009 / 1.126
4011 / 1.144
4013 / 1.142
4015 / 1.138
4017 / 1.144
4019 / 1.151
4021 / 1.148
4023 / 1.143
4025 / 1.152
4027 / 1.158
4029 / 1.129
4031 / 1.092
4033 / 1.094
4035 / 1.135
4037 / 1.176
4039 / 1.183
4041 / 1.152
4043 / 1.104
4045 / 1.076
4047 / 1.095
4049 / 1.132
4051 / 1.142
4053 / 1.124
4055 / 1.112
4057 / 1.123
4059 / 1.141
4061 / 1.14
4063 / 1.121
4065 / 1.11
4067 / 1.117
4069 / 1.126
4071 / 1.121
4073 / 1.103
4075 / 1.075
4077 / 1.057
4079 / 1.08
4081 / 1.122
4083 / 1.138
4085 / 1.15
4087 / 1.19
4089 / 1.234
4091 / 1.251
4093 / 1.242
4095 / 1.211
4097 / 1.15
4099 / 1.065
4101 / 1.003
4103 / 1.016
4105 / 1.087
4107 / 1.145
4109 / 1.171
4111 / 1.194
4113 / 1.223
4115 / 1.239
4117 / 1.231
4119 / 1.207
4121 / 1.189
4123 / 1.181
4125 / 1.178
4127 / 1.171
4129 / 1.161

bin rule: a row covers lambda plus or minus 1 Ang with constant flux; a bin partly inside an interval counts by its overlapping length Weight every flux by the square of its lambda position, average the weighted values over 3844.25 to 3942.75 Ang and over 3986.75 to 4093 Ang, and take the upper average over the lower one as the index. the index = 1.53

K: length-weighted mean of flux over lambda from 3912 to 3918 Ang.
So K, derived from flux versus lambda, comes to 0.923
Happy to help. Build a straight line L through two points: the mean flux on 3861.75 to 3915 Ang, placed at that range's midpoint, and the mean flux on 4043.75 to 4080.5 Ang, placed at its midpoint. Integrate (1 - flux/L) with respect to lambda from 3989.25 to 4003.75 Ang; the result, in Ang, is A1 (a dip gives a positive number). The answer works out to -0.8 Ang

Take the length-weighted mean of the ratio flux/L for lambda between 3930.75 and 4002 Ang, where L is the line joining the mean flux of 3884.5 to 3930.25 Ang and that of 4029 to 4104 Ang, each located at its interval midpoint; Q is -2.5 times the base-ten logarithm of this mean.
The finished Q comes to 0.25 mag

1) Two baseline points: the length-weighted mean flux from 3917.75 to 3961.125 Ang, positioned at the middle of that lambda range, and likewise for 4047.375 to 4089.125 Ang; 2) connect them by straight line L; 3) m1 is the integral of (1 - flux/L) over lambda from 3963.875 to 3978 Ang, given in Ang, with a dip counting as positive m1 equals 5.2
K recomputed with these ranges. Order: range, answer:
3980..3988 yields 1.03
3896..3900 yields 0.949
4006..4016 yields 1.13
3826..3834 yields 0.734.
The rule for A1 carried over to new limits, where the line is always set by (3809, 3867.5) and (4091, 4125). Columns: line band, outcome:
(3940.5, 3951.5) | 2.17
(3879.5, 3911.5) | 1.20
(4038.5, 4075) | -0.68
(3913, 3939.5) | 9.72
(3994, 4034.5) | -2.56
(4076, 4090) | -0.07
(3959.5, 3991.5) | 8.16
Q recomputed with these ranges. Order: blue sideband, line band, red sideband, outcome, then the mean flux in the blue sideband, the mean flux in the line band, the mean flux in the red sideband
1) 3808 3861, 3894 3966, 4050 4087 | 0.26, 0.832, 0.746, 1.12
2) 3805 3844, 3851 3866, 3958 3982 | -0.16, 0.815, 0.895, 0.634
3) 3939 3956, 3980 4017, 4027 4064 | -0.13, 0.781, 1.08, 1.13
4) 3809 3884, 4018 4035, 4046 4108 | -0.07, 0.837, 1.13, 1.13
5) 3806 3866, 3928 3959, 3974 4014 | 0.50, 0.843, 0.623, 1.04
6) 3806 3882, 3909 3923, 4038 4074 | 0.05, 0.845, 0.894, 1.12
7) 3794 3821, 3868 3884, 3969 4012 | 0.10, 0.884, 0.836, 0.964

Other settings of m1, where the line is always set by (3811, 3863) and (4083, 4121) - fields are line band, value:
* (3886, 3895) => 0.92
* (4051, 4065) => -0.21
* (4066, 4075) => 0.11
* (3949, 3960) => 1.18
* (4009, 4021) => -1.00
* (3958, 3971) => 6.12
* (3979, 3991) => -0.27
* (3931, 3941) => 6.46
